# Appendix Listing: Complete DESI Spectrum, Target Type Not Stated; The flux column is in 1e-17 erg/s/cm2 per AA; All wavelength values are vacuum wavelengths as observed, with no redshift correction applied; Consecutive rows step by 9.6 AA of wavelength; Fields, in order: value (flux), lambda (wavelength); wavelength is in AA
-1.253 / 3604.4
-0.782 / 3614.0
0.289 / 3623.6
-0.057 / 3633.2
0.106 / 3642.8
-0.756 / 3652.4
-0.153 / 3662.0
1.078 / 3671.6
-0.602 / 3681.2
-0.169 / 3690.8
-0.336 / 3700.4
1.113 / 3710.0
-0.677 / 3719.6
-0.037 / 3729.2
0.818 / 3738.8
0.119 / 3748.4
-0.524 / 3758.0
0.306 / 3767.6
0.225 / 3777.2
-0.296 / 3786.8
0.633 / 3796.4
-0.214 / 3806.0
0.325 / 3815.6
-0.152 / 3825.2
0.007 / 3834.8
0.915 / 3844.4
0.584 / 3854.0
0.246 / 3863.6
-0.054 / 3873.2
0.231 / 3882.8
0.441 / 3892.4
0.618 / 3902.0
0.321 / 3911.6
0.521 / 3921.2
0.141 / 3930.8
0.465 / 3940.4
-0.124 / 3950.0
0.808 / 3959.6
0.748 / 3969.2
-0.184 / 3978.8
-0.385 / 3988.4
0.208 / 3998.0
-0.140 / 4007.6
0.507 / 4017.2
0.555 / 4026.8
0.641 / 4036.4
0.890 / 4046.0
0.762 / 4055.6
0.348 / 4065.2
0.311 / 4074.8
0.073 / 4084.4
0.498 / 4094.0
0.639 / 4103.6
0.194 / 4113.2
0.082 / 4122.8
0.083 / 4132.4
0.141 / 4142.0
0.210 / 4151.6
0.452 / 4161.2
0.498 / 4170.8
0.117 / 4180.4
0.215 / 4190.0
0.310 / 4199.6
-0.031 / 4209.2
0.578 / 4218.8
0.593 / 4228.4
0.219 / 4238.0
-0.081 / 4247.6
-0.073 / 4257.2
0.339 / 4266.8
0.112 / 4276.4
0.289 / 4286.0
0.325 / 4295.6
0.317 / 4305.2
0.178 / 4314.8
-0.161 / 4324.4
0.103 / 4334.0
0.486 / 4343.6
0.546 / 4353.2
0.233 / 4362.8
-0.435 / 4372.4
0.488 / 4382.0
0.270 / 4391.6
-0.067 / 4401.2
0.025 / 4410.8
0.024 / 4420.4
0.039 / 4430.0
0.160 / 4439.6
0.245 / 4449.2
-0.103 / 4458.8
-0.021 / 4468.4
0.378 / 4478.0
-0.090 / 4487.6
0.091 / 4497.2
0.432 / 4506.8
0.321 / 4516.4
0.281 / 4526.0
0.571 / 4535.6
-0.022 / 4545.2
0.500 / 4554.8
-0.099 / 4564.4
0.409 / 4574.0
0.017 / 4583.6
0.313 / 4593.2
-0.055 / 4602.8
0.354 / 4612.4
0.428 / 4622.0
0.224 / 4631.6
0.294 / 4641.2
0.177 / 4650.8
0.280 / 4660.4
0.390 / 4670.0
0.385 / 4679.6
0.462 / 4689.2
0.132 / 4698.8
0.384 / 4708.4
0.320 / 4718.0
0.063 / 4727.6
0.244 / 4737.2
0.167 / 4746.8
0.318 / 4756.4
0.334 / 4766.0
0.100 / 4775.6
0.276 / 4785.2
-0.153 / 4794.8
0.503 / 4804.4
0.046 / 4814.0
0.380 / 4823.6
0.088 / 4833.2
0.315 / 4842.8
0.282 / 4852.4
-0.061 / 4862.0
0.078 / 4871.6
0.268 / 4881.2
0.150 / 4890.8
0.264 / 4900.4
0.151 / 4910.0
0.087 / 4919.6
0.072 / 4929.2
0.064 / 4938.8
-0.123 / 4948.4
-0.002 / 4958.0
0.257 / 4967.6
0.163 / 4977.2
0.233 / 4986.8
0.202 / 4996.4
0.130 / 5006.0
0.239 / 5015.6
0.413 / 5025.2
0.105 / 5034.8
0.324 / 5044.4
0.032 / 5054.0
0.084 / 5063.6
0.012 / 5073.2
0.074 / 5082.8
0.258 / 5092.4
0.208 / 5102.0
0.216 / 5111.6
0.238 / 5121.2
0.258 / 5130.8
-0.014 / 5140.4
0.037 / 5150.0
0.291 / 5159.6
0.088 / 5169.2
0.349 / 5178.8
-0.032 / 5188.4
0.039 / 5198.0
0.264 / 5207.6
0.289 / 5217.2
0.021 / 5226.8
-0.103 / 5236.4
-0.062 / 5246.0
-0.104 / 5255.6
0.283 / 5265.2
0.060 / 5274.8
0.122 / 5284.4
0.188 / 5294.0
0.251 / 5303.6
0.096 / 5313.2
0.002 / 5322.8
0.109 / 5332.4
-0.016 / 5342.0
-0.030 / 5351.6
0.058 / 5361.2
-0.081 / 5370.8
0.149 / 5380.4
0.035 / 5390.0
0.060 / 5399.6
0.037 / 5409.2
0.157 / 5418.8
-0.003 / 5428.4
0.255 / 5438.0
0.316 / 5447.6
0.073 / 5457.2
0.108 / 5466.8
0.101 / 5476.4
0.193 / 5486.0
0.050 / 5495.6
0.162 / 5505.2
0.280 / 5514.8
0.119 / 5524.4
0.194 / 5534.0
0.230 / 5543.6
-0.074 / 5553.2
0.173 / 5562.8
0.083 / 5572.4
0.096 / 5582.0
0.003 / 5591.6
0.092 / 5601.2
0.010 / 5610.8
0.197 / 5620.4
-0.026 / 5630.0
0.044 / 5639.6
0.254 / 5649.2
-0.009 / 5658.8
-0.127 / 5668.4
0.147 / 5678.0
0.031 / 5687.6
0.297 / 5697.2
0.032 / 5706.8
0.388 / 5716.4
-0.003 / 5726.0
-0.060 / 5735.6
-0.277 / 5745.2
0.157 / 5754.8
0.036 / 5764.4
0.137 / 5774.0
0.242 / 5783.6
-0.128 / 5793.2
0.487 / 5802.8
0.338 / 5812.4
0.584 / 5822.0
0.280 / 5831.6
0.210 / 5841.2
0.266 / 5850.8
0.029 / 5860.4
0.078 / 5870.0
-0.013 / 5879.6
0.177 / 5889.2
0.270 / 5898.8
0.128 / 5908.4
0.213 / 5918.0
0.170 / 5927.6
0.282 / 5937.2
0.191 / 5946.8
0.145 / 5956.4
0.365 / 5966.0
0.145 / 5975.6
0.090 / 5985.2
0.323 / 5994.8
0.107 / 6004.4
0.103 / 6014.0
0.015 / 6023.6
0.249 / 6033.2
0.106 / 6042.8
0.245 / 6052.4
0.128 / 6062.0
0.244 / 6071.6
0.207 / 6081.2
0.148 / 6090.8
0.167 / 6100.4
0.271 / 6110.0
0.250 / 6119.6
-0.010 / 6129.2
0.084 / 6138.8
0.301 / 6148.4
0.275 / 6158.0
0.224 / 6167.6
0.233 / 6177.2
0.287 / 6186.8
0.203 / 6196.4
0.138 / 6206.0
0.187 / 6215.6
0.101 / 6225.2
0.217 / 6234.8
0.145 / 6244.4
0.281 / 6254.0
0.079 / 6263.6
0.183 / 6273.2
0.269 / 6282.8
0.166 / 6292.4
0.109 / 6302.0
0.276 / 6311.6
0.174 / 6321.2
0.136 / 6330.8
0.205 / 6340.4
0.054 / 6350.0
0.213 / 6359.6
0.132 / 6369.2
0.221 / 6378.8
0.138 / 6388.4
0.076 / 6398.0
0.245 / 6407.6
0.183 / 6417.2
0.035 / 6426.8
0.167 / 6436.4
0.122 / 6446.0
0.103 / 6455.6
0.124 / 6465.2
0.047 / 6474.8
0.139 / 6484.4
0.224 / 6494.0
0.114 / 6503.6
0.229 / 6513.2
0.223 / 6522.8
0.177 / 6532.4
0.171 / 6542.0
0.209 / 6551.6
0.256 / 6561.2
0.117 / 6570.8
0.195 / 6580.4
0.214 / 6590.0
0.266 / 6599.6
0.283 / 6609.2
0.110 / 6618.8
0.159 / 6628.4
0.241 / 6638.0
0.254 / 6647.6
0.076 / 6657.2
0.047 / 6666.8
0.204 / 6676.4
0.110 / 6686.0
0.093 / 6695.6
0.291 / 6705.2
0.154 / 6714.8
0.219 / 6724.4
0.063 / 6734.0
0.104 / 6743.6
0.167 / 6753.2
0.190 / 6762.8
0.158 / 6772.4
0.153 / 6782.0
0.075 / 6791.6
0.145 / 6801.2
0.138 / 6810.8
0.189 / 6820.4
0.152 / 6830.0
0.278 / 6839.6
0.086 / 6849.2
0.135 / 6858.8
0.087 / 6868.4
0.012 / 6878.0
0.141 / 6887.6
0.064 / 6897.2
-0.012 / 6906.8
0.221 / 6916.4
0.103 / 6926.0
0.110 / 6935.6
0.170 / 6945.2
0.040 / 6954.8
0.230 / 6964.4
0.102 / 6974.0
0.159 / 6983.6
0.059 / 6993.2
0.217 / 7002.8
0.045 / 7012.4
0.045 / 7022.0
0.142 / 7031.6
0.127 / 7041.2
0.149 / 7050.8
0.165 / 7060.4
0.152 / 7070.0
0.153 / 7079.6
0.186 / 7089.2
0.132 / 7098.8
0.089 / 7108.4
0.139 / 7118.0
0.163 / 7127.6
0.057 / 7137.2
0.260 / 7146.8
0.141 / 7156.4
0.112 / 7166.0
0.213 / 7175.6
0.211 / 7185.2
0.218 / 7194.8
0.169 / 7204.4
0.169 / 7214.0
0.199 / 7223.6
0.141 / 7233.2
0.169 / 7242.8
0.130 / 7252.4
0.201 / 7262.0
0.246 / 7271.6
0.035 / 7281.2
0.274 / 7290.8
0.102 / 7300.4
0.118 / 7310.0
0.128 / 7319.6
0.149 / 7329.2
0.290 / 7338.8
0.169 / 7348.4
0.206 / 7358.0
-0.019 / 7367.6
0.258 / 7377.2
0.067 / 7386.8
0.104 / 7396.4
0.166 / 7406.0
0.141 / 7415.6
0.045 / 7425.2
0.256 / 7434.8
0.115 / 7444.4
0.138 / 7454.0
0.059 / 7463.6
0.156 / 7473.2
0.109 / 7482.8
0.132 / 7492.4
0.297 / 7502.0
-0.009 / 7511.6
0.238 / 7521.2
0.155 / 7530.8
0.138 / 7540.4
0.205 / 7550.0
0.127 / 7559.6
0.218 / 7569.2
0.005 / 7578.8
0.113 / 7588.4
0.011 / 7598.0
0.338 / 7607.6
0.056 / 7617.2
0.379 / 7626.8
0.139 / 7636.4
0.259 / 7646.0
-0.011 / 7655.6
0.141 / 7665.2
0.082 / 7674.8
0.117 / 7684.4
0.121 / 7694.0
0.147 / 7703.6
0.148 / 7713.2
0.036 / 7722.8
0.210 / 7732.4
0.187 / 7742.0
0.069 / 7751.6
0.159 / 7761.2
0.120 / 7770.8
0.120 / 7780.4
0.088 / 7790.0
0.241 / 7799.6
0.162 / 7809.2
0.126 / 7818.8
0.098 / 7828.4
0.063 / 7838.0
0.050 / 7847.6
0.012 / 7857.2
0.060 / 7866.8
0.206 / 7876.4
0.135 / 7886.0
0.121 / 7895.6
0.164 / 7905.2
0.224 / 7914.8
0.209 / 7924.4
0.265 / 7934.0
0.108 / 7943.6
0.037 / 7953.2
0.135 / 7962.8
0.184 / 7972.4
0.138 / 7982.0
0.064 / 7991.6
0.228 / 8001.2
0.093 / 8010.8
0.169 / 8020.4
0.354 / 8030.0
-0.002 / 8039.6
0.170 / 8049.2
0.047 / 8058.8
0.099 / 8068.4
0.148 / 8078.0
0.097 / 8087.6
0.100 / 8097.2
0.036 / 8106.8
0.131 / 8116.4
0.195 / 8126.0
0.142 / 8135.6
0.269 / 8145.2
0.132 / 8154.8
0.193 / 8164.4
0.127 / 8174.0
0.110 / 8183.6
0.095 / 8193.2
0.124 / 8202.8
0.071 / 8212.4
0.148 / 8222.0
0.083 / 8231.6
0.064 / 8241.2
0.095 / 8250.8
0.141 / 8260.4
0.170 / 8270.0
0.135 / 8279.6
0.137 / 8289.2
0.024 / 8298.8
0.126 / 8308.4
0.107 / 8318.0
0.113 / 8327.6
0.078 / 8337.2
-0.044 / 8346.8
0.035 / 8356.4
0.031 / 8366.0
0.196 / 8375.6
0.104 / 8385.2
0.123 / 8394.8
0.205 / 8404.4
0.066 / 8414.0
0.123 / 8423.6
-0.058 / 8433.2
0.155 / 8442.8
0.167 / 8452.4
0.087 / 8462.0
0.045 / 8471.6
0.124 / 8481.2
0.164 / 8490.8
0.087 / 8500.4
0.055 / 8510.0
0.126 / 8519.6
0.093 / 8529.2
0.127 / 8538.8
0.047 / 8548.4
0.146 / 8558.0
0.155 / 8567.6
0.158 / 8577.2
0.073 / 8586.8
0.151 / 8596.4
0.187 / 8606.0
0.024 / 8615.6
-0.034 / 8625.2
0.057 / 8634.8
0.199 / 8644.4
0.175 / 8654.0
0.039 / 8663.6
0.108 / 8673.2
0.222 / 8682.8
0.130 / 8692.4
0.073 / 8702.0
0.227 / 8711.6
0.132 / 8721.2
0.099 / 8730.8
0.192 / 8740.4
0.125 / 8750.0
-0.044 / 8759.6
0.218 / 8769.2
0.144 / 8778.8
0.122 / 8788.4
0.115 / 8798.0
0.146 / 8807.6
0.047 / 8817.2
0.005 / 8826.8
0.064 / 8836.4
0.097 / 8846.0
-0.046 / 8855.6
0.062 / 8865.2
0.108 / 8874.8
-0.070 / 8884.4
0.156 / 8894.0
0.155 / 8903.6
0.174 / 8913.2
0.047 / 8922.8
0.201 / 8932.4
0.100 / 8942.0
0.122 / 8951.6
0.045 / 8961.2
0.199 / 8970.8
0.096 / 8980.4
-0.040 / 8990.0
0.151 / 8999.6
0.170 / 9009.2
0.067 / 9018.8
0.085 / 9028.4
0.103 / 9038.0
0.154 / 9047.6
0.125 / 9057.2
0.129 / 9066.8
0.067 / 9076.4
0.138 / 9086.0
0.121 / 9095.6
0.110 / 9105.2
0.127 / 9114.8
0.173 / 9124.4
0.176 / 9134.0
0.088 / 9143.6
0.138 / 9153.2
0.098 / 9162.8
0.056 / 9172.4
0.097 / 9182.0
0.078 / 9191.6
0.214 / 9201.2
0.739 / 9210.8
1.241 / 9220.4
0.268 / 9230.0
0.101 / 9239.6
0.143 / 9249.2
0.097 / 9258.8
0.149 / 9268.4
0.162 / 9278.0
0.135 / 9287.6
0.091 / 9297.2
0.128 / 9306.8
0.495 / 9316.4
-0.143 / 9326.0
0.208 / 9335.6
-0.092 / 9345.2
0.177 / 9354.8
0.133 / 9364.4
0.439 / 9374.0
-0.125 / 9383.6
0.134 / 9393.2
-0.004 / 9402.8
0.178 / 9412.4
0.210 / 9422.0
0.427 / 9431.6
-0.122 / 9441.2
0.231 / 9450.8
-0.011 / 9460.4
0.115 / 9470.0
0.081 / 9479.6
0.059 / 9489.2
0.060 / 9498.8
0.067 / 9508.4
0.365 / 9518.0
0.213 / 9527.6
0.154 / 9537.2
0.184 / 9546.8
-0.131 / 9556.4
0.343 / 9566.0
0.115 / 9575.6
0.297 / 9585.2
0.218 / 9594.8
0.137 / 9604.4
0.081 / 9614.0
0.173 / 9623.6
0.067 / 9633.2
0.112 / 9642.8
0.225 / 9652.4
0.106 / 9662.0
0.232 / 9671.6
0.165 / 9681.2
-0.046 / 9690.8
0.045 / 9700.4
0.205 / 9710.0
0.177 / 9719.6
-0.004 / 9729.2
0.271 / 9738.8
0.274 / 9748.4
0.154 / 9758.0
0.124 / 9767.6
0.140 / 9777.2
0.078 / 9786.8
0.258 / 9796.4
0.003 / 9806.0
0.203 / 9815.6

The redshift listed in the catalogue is 1.472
